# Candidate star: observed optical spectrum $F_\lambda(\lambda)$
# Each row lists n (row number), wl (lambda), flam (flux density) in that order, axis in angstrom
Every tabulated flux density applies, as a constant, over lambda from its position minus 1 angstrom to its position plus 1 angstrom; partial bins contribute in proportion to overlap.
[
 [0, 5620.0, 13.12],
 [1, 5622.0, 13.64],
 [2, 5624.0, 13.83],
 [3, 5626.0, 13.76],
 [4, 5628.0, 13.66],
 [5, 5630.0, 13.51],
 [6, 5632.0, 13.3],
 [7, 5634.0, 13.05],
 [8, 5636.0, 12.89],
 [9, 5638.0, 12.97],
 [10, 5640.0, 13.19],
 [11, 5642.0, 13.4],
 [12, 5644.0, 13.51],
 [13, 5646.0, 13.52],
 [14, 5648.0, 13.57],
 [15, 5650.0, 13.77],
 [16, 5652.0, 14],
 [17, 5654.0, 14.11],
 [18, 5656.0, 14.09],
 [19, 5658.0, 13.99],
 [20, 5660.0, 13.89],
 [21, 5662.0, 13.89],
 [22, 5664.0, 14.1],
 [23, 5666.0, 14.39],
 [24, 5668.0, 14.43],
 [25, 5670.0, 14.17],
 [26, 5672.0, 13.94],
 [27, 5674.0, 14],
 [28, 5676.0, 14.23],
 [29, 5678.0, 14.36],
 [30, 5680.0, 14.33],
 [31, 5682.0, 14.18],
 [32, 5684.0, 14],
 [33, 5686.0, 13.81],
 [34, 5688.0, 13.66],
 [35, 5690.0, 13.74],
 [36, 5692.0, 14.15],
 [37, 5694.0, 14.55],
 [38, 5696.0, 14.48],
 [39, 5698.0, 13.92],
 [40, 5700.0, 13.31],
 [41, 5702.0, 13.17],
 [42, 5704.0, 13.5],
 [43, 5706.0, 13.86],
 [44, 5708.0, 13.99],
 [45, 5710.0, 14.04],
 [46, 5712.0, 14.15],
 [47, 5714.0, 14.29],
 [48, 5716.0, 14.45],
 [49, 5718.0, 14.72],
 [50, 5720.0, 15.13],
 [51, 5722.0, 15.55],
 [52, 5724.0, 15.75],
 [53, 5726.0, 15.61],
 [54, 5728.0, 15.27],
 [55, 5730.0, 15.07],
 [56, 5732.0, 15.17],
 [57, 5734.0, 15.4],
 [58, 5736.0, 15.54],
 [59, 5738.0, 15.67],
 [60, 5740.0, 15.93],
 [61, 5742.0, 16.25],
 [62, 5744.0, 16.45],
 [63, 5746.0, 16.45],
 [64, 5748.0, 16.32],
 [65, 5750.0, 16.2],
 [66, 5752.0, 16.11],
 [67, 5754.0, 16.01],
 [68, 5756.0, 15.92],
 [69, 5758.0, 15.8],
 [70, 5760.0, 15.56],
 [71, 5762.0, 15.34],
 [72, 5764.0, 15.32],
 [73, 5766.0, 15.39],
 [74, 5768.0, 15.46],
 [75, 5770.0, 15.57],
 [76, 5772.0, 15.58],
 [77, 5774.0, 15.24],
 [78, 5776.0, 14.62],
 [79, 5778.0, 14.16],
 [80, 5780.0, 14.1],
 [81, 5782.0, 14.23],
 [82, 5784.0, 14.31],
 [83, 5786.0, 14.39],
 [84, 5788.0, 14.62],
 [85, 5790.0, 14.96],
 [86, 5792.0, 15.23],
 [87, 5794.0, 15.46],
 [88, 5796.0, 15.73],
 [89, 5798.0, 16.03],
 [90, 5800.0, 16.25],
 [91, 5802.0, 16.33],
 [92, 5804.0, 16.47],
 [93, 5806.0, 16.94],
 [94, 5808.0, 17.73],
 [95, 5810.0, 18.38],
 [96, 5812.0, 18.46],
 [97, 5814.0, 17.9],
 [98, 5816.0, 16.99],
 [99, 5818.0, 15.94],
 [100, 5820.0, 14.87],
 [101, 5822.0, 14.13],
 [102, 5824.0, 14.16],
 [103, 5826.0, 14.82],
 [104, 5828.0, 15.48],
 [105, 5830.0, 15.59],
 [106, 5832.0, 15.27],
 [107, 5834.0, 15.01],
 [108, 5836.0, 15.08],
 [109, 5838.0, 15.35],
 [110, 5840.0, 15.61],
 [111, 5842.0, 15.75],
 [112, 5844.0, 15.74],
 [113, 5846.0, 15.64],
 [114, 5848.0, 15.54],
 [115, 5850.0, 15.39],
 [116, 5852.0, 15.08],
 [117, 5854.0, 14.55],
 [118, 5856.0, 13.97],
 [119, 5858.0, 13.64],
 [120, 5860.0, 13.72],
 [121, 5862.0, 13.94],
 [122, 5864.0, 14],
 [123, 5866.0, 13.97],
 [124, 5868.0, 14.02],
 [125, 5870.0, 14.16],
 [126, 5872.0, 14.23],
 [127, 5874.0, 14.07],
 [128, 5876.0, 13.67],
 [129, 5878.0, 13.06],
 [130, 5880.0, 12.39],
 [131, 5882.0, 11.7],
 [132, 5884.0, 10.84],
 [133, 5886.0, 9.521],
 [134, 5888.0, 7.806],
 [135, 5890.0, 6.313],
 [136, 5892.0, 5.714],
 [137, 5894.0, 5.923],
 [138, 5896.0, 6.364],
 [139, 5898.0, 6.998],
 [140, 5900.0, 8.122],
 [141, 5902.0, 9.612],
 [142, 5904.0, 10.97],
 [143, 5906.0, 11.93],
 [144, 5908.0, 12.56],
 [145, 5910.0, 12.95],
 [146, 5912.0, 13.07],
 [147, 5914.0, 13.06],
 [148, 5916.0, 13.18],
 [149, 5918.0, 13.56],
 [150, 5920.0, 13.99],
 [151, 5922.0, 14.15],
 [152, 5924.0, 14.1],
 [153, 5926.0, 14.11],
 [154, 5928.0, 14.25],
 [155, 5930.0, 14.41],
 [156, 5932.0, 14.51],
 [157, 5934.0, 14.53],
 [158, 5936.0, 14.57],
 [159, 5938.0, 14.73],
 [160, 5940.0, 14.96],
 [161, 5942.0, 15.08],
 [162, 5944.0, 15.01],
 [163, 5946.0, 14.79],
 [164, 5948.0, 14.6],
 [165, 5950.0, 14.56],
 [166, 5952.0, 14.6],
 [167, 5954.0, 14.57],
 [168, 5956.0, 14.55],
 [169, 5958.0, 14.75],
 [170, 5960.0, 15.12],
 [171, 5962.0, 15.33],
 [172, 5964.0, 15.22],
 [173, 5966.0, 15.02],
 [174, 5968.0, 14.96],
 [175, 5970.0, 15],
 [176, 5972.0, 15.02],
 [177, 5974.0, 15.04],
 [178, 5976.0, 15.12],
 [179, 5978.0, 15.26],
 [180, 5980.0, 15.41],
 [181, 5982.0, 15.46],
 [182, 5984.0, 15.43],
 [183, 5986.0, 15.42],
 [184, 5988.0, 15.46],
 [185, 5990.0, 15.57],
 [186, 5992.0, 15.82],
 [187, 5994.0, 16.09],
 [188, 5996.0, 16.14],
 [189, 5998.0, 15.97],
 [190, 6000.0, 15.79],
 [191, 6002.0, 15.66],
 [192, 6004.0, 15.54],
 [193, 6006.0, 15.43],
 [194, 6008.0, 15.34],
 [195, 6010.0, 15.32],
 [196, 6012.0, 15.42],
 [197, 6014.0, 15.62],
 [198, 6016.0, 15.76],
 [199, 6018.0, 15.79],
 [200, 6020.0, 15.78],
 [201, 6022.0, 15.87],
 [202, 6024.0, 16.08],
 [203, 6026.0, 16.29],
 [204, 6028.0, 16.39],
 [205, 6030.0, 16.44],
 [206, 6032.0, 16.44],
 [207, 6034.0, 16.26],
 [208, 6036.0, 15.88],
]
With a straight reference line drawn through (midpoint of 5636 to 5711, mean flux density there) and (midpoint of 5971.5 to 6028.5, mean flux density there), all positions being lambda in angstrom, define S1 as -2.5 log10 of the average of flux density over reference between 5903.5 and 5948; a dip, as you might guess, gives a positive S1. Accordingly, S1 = 0.10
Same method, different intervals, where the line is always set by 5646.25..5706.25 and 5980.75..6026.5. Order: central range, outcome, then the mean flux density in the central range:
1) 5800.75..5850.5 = -0.084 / 15.9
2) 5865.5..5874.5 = 0.067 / 14.1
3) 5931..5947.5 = 0.042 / 14.8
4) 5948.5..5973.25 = 0.041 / 14.9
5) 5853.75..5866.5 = 0.076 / 13.9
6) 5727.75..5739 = -0.079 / 15.4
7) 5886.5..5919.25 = 0.463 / 9.91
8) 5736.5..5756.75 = -0.126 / 16.1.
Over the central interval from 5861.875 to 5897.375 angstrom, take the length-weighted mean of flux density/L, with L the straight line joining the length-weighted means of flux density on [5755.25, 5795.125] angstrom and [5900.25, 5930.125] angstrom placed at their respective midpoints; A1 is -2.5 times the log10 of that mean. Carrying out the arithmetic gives 0.21 mag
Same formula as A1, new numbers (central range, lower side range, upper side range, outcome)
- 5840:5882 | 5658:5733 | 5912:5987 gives 0.018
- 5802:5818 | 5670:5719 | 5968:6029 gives -0.187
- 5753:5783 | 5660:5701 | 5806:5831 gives 0.015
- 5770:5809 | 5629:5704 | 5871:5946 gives -0.189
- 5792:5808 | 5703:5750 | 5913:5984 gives -0.084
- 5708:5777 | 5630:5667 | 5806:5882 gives -0.081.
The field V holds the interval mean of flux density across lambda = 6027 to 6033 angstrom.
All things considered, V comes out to 16.4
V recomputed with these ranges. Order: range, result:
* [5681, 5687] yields 14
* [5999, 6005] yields 15.7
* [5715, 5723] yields 15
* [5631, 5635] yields 13.2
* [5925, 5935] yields 14.4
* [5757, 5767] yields 15.5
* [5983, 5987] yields 15.4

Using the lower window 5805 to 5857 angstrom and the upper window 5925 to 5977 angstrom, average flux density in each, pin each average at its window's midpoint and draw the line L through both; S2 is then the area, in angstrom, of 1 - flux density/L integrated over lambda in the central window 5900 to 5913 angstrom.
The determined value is 3.1 angstrom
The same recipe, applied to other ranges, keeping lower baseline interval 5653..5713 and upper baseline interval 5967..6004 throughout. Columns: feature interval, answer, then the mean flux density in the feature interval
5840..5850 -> -0.6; 15.6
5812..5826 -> -1.1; 15.8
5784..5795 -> -0.3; 14.9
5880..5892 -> 4.6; 9.21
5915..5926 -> 1.0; 13.8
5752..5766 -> -1.3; 15.7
